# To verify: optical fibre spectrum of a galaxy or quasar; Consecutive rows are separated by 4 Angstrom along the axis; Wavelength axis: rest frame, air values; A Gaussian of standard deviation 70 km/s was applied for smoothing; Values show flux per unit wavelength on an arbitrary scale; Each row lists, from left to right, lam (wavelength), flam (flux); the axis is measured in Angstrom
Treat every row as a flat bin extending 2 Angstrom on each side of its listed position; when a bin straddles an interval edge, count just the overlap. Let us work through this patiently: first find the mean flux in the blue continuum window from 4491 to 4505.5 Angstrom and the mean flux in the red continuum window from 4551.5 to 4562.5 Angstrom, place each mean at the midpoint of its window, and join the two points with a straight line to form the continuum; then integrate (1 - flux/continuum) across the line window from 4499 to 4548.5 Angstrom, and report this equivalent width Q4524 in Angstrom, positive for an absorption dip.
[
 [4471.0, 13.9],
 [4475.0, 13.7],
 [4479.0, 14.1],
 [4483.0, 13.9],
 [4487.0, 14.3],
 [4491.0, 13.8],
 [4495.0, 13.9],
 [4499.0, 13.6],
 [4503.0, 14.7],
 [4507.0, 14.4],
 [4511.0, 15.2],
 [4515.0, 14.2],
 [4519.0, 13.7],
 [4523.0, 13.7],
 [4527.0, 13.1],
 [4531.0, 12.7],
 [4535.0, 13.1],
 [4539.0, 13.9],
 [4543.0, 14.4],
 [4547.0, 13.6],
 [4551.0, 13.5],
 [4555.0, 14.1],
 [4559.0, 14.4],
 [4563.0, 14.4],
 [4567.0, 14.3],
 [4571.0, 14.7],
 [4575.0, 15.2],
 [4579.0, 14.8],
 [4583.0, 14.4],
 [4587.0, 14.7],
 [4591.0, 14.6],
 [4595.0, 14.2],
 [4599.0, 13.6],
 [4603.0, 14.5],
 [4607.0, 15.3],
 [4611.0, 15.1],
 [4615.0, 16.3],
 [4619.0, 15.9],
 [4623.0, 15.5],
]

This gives 0.7 Angstrom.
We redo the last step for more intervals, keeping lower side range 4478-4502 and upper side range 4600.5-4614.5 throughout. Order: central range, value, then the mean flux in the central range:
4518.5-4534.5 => 1.2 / 13.2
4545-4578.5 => 0.8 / 14.3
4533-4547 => 0.6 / 13.8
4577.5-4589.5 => 0.2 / 14.6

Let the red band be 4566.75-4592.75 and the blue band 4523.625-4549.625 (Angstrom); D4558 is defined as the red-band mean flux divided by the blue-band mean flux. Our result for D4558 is 1.1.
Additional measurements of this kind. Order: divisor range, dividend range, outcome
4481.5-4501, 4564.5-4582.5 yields 1.06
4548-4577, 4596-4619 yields 1.05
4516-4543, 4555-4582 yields 1.08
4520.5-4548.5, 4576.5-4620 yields 1.10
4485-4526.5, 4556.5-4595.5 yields 1.03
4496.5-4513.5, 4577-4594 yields 1.01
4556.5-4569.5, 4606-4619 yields 1.09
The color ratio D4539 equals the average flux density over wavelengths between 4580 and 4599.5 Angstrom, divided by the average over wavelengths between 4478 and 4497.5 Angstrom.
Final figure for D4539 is 1.03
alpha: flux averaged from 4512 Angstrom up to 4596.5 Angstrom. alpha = 14.1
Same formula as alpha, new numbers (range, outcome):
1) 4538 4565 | 14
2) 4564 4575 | 14.6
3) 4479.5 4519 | 14.2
